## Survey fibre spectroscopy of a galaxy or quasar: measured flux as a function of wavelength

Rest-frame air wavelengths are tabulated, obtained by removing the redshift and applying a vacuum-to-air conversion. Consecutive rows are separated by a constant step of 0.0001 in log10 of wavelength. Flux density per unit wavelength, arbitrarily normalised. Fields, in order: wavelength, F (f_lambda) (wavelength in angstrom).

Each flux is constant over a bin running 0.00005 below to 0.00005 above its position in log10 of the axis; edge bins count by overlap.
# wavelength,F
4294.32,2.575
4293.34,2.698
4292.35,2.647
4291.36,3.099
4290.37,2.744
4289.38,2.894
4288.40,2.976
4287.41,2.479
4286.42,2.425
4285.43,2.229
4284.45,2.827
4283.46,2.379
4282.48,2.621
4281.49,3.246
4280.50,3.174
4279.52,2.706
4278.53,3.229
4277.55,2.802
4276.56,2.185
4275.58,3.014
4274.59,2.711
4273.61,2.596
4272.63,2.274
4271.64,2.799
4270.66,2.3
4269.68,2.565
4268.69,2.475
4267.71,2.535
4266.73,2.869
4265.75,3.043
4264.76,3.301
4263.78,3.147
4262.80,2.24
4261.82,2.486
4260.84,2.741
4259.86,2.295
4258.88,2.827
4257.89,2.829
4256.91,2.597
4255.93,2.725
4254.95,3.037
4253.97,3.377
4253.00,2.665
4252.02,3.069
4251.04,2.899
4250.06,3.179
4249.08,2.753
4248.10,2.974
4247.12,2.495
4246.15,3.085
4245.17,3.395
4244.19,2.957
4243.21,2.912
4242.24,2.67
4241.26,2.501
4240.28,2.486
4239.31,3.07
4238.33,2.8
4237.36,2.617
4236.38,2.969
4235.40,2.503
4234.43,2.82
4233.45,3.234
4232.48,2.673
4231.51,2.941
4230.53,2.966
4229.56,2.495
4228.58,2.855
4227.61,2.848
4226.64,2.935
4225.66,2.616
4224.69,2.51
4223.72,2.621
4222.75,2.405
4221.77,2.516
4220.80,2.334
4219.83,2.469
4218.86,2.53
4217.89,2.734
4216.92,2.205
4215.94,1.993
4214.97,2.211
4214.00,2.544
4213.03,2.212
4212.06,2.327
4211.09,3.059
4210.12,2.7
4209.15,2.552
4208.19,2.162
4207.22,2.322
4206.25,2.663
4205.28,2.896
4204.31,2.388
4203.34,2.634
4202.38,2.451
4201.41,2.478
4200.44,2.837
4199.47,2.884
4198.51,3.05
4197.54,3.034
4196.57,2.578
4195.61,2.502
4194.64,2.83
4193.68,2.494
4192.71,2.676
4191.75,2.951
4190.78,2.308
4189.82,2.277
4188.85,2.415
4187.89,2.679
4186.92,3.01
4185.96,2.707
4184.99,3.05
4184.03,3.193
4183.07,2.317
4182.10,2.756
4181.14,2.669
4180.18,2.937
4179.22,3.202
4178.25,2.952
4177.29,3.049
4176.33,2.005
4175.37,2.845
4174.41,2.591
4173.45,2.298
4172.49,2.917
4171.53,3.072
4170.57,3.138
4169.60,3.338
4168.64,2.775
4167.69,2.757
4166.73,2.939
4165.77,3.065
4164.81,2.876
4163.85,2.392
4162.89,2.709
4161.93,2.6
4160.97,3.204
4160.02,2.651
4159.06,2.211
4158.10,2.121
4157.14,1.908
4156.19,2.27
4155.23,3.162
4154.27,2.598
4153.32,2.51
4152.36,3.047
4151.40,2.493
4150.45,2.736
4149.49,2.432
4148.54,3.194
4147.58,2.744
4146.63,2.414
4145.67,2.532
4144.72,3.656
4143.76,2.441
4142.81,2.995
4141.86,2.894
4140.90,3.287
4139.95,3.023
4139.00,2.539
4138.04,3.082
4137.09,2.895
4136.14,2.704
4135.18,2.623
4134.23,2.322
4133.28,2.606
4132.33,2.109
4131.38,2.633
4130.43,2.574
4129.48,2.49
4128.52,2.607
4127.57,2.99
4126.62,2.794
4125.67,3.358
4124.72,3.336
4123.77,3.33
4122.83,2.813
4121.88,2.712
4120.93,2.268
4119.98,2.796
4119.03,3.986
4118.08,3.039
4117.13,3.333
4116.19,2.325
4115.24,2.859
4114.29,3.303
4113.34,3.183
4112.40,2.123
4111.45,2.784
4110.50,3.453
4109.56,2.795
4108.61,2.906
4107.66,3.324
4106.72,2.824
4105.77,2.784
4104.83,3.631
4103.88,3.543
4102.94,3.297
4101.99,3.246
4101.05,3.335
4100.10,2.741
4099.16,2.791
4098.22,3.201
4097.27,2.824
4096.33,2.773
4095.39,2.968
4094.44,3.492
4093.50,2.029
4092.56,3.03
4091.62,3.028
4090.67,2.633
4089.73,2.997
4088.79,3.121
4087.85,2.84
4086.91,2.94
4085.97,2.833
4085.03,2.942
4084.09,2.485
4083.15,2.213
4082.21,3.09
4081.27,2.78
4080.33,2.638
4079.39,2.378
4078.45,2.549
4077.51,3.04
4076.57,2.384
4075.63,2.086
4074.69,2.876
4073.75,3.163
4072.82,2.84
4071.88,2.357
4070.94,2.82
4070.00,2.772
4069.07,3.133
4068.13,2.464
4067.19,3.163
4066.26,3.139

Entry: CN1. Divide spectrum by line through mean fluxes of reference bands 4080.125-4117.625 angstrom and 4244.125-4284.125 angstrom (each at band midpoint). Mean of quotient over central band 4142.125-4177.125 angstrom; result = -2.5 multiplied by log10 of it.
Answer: 0.07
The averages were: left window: 2.94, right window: 2.79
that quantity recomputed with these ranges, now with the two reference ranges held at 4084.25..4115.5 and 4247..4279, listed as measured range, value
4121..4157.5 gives 0.07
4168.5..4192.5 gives 0.04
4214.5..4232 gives 0.10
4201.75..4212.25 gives 0.11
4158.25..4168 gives 0.07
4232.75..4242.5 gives 0.01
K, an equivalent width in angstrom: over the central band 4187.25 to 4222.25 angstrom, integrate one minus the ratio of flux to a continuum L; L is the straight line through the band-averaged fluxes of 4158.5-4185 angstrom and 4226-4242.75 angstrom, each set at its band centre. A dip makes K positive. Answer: 3.0 angstrom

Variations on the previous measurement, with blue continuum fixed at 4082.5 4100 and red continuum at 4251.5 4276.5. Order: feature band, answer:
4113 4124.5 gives -0.7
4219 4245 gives 0.2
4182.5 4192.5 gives 0.3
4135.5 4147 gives -0.3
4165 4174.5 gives -0.4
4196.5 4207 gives 0.2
